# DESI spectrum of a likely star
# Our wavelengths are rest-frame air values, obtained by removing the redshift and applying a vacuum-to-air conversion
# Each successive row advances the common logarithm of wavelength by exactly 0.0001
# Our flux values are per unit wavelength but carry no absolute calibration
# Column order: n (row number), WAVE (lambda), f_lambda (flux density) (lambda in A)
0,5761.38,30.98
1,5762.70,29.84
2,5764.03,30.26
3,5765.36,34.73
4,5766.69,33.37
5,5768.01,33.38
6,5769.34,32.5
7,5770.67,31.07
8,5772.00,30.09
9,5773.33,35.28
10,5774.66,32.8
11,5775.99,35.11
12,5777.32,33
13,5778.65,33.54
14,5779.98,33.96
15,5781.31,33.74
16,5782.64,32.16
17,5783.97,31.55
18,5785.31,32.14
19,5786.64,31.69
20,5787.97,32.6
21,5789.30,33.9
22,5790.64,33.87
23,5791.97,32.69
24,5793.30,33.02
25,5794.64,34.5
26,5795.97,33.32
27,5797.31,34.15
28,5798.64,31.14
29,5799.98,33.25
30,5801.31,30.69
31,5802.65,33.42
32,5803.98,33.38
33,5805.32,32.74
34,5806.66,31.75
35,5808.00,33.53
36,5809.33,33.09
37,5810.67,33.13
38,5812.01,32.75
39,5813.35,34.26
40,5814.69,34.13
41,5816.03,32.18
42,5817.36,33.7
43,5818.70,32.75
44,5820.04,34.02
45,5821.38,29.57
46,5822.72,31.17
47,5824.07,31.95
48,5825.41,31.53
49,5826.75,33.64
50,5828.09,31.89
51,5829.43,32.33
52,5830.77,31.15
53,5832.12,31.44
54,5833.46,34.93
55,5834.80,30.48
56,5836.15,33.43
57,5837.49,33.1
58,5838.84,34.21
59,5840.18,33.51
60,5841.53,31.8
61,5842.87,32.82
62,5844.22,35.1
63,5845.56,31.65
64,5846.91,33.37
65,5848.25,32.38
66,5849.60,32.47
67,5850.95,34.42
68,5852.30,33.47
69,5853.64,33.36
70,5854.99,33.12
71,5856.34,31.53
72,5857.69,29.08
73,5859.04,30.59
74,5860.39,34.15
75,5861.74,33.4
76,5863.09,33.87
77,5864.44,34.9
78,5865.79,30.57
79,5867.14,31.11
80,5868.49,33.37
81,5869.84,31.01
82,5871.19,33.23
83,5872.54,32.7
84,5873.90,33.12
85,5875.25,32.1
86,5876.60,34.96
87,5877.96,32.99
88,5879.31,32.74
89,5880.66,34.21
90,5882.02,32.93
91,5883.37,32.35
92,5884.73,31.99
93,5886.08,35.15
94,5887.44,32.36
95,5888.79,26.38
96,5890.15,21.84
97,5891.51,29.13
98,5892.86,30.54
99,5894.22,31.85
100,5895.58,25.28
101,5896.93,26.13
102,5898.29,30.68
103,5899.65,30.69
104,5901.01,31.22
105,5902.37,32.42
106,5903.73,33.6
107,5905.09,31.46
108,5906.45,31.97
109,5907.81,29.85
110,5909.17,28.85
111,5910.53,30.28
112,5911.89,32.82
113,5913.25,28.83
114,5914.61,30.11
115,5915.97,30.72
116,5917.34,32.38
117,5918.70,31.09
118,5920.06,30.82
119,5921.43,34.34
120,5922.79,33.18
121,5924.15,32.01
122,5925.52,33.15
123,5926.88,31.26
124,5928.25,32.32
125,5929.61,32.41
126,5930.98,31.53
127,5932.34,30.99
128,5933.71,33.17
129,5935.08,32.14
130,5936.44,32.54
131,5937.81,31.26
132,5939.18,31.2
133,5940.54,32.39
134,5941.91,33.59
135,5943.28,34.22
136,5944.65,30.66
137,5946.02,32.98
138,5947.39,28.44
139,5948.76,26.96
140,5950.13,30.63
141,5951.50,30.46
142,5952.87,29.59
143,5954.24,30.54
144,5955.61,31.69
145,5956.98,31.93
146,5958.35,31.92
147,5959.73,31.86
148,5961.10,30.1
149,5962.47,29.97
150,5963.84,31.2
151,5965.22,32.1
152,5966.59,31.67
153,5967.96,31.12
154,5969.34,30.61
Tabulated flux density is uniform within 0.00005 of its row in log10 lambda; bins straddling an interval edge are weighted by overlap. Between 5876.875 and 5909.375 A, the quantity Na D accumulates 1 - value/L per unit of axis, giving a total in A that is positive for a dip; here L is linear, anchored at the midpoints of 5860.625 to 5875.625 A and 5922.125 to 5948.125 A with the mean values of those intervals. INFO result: 1.7 A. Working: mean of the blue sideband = 32.7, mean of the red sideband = 32.1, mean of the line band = 30.8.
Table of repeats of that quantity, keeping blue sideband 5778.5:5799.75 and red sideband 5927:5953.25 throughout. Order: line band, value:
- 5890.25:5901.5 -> 1.0 A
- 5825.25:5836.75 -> 0.1 A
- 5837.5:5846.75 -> -0.2 A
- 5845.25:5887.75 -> -0.8 A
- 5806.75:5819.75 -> -0.2 A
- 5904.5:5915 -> 0.4 A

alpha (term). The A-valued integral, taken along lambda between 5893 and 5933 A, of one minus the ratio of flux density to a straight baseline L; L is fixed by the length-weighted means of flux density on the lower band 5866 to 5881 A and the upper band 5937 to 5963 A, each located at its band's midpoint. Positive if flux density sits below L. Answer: 1.0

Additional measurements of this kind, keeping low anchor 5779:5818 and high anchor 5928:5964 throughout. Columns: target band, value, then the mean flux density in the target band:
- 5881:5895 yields 0.7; 30.5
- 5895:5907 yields 0.5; 30.4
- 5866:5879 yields -0.2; 32.7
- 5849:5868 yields -0.2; 32.6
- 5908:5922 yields 0.3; 31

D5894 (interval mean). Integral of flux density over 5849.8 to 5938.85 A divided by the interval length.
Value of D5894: 31.7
